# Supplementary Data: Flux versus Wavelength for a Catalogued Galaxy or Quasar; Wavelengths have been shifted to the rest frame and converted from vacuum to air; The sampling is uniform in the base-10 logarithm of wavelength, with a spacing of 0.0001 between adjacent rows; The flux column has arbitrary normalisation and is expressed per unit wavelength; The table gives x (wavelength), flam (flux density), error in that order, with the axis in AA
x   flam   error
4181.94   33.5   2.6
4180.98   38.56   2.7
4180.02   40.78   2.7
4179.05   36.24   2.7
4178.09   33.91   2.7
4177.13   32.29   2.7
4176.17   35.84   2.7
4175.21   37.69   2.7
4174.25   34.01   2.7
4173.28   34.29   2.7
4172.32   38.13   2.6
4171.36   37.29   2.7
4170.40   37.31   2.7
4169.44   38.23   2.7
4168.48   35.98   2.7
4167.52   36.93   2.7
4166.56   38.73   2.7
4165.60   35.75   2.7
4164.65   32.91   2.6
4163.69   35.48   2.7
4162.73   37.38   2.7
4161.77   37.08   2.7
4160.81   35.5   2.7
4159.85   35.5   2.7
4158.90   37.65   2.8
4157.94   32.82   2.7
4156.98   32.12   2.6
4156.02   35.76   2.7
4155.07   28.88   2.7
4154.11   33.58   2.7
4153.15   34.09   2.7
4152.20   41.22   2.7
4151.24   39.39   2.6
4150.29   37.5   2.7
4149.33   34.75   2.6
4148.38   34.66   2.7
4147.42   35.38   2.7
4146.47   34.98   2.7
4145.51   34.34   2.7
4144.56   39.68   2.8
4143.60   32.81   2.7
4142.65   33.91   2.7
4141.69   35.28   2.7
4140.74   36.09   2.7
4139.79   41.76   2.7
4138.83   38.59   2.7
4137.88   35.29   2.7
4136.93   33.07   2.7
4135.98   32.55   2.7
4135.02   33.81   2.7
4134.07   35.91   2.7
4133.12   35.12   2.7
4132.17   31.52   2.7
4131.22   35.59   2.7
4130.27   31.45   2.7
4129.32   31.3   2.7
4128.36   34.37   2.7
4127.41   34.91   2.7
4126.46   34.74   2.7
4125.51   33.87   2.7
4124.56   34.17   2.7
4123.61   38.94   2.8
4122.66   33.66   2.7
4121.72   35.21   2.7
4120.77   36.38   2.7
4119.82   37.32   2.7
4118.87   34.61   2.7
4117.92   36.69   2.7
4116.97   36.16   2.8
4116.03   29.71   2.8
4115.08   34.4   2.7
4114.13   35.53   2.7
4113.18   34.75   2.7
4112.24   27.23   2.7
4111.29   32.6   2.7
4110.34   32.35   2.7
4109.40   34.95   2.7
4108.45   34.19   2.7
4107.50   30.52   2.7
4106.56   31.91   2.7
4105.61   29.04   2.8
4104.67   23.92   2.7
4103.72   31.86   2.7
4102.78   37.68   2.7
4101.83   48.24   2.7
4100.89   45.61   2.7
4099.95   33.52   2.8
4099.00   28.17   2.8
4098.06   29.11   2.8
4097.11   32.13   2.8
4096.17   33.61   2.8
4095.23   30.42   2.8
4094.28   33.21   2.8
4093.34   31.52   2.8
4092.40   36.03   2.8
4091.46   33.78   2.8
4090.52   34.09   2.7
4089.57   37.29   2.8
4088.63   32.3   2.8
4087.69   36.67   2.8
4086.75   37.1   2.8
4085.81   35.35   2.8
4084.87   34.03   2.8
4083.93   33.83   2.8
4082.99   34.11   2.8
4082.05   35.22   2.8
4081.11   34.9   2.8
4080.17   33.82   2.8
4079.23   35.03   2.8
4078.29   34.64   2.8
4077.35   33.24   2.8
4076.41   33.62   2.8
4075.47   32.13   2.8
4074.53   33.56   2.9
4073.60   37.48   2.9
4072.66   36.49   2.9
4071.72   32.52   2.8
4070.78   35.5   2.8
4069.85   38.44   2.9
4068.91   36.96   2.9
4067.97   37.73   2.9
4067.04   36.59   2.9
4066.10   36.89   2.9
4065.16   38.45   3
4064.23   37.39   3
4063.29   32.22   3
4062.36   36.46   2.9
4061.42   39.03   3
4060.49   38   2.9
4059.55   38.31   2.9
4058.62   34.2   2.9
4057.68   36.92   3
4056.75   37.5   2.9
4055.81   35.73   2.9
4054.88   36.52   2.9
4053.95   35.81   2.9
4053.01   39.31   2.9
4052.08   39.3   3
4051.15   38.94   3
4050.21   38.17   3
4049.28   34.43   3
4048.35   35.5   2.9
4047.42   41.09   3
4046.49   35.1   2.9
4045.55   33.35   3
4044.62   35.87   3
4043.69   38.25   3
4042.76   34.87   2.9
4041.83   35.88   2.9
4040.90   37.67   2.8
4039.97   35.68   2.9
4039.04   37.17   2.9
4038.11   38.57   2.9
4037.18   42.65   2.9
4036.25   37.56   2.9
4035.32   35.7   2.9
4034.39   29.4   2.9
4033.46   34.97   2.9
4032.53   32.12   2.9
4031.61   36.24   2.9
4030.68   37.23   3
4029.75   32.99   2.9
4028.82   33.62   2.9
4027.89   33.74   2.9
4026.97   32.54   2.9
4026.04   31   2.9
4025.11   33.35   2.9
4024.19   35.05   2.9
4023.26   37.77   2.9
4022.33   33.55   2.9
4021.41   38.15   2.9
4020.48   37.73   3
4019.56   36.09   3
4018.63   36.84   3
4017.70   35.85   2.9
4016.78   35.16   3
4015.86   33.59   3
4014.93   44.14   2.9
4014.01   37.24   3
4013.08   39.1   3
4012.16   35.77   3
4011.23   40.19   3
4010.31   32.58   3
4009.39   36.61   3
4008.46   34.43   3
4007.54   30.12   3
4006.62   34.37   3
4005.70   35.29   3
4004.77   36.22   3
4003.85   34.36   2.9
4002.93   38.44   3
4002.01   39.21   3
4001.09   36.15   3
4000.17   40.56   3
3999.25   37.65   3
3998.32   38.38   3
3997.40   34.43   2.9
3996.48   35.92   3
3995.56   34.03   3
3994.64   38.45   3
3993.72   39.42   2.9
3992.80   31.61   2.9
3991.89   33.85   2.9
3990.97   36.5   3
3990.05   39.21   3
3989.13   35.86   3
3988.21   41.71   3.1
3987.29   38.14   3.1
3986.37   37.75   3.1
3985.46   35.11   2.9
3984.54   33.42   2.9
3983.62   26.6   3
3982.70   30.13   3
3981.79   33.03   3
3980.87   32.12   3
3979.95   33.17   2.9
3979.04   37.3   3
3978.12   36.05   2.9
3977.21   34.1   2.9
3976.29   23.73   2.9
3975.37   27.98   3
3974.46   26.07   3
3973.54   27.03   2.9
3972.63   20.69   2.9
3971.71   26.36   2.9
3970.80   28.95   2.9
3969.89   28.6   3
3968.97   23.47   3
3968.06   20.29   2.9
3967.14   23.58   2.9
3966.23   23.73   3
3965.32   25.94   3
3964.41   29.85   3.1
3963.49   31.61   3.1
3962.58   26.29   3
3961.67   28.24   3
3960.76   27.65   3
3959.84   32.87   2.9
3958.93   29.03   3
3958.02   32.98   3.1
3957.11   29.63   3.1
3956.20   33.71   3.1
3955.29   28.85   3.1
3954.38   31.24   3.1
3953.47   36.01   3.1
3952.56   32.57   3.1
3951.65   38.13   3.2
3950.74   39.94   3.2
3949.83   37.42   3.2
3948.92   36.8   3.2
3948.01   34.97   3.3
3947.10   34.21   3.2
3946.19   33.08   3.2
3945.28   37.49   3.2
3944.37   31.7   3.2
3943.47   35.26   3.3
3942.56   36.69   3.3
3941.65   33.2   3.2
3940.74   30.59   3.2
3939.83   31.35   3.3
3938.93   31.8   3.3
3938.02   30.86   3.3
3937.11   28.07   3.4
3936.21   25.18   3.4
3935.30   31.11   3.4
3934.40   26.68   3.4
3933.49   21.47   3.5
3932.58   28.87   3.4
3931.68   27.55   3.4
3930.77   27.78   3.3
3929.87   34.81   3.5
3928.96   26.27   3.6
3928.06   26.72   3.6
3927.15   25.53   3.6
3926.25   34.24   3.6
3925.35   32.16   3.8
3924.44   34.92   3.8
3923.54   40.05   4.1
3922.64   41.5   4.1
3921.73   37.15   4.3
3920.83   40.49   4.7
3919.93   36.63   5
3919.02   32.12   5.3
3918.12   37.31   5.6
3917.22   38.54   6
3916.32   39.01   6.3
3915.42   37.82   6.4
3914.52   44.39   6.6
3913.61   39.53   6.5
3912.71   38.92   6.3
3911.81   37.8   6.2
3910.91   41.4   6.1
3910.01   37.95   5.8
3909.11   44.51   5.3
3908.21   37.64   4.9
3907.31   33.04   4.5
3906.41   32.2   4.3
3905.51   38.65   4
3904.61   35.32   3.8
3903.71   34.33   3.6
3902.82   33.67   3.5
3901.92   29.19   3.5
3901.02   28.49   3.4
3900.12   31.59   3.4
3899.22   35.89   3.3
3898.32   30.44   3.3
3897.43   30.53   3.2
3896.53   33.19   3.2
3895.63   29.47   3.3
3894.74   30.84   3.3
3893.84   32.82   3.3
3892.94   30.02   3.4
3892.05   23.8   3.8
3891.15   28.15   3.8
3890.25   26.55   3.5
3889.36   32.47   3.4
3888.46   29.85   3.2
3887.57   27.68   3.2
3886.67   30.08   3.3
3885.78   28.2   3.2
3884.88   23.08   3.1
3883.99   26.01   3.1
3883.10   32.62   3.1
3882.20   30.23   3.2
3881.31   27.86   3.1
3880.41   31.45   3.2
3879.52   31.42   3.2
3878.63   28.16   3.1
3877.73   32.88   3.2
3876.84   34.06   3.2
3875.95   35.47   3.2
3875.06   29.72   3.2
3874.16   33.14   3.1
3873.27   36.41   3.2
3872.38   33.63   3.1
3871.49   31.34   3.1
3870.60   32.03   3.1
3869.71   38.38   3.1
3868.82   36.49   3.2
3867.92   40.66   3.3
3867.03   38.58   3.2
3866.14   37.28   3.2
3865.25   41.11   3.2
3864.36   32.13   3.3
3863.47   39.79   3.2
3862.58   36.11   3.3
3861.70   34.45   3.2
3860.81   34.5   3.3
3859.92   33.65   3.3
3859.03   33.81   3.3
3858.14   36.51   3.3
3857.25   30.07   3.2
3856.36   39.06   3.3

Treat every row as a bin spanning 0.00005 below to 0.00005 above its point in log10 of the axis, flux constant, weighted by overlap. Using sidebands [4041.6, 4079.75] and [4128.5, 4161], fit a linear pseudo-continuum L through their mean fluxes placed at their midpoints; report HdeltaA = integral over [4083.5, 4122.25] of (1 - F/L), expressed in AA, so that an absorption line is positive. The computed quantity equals 1.83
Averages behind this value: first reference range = 36.3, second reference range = 35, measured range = 34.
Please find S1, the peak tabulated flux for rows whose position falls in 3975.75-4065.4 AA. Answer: 44.14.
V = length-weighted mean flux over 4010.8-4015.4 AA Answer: 39.2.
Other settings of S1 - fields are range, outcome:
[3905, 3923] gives 44.51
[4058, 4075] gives 39.03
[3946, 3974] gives 39.94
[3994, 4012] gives 40.56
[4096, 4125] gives 48.24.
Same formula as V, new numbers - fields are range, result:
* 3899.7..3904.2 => 31.5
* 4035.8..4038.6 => 39.6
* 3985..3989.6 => 37.7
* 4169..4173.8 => 37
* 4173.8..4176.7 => 35.9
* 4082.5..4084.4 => 34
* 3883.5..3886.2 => 25.9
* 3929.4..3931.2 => 31.3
